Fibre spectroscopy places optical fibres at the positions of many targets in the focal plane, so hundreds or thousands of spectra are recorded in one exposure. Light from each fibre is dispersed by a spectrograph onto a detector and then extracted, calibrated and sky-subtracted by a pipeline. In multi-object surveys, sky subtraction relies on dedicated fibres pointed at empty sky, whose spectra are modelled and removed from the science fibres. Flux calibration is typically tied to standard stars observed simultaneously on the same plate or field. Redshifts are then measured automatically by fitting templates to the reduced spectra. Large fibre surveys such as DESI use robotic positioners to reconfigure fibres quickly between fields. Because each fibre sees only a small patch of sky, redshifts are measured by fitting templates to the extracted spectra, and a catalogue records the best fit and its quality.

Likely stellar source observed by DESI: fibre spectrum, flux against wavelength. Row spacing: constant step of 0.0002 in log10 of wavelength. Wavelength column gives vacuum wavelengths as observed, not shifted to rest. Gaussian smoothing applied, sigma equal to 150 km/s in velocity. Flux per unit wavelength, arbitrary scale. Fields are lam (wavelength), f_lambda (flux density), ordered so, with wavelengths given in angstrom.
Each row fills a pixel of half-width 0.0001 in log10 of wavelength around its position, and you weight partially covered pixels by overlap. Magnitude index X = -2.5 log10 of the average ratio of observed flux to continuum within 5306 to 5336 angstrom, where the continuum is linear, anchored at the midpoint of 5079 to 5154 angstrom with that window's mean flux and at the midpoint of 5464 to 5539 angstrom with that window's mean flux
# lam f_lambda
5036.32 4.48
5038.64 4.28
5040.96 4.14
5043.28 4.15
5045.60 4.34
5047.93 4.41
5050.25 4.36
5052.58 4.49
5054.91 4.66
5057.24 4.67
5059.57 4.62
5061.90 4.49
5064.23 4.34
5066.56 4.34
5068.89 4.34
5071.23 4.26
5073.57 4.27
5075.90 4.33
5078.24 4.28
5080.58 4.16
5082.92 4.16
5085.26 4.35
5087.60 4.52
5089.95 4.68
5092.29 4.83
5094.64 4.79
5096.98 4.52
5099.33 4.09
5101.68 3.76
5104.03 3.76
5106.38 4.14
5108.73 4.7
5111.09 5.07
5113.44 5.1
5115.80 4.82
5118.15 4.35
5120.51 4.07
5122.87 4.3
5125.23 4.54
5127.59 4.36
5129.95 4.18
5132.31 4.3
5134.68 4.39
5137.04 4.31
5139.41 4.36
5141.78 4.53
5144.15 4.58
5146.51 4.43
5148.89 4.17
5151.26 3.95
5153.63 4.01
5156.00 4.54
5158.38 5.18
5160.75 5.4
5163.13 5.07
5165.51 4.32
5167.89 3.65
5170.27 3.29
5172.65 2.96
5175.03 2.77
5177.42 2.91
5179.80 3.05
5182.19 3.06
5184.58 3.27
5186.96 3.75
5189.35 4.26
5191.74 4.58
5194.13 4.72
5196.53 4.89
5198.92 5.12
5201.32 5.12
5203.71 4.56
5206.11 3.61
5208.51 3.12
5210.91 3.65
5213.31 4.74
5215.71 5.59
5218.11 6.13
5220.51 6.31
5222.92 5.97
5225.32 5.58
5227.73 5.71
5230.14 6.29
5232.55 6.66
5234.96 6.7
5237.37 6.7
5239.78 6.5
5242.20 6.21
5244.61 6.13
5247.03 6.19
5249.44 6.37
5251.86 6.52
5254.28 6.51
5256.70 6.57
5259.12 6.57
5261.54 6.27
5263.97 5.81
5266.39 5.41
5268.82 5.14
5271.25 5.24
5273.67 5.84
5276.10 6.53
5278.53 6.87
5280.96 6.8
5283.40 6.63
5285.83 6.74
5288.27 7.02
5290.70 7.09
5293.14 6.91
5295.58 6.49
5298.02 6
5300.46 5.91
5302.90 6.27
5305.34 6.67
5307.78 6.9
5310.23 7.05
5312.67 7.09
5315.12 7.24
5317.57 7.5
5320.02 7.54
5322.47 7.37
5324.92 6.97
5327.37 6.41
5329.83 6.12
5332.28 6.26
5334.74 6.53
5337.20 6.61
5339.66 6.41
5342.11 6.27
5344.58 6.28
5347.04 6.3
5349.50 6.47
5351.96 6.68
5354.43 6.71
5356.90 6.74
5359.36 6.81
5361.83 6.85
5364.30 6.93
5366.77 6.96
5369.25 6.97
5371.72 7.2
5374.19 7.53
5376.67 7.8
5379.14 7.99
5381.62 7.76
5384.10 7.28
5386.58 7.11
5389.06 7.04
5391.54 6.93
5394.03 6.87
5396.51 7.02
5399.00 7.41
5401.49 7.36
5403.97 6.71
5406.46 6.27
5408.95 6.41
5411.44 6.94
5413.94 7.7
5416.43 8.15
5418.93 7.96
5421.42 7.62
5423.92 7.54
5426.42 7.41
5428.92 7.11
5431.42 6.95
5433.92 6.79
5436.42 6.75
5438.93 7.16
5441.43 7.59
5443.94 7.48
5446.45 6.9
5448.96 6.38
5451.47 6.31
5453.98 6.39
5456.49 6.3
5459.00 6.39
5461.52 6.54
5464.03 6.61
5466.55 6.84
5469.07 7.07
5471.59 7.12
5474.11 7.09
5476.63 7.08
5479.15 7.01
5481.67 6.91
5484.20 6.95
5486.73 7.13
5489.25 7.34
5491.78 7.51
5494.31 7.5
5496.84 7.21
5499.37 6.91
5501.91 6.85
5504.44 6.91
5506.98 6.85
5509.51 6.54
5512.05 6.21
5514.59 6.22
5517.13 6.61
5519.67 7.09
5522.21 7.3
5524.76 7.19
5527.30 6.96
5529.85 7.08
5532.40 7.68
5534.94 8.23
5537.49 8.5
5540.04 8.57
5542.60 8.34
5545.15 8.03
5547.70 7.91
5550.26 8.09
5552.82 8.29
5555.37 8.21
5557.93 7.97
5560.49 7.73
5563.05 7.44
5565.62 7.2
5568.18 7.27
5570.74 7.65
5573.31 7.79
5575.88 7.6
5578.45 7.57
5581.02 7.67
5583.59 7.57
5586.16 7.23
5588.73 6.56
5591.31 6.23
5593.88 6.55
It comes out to -0.19 mag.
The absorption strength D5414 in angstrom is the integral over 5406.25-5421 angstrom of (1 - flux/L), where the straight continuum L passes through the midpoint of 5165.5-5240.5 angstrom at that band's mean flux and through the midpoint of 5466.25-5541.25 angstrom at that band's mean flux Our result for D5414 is -2.1 angstrom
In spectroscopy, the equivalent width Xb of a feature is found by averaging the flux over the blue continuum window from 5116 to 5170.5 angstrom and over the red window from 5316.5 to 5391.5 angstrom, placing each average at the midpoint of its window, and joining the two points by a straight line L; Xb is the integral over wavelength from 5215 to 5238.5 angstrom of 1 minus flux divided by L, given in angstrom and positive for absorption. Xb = -3.4 angstrom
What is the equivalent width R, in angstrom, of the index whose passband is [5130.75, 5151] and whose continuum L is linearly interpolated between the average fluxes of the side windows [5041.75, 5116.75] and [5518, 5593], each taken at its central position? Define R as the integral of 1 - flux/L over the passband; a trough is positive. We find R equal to 2.0 angstrom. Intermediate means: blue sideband 4.43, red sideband 7.61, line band 4.36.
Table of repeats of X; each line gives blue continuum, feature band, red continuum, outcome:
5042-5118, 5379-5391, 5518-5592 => -0.14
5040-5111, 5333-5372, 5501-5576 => -0.07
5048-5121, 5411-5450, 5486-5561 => -0.08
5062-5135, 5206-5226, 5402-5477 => 0.06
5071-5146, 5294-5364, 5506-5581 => -0.12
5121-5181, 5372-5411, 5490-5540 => -0.17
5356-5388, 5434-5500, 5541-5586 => 0.08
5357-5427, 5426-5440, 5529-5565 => 0.06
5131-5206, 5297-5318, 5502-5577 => -0.23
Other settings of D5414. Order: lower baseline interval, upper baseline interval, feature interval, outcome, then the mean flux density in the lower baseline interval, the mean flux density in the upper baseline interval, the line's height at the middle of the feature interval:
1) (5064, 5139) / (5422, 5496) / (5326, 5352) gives -1.2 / 4.39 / 6.98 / 6.11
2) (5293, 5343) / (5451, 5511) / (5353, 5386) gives -2.1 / 6.69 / 6.9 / 6.76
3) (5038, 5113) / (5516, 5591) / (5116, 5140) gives 2.1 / 4.39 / 7.62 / 4.75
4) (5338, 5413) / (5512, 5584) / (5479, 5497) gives 0.4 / 6.94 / 7.61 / 7.37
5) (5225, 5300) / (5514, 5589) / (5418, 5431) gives -0.8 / 6.33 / 7.61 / 7.05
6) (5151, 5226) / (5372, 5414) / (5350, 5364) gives -0.2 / 4.35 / 7.17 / 6.67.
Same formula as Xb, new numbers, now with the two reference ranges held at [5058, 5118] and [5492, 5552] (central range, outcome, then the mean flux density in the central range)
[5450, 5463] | 1.0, 6.39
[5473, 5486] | 0.1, 7.01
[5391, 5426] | -3.3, 7.22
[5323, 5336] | -1.0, 6.51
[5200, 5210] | 2.1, 4.1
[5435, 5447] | -0.7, 7.18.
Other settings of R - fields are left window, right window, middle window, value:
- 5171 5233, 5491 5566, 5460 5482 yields 0.0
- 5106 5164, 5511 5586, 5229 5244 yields -3.5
